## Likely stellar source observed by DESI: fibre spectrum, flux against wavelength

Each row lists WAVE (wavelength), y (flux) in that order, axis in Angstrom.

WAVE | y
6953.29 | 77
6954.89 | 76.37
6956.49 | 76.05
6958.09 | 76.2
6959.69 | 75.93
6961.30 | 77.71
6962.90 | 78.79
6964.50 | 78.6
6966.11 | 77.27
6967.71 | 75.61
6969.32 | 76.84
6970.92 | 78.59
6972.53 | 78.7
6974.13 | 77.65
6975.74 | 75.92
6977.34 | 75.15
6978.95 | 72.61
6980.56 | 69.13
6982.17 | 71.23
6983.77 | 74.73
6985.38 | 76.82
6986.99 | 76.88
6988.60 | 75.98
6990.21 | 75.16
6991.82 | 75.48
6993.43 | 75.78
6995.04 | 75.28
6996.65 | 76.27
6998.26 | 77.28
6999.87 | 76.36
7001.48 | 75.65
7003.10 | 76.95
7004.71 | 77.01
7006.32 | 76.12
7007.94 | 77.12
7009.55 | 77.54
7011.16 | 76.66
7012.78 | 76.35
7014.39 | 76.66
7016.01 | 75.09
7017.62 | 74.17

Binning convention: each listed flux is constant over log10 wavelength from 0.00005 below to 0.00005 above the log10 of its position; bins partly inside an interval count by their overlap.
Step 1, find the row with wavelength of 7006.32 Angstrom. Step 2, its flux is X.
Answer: 76.12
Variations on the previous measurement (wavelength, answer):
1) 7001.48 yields 75.65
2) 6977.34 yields 75.15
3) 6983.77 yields 74.73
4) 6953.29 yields 77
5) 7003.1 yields 76.95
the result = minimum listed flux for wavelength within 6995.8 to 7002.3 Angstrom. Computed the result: 75.65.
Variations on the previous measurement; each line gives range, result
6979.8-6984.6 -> 69.13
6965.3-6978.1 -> 75.15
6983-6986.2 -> 74.73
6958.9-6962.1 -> 75.93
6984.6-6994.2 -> 75.16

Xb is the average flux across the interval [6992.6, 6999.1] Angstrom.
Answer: 76.2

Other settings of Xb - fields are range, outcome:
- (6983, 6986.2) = 75.7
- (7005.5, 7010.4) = 77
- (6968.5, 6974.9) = 77.9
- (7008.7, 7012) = 77.2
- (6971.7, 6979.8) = 76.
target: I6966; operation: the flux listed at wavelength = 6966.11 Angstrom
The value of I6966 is 77.27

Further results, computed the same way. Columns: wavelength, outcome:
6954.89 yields 76.37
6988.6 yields 75.98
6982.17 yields 71.23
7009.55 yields 77.54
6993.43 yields 75.78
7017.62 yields 74.17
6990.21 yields 75.16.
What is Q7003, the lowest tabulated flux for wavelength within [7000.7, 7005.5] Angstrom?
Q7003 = 75.65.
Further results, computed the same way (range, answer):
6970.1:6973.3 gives 78.59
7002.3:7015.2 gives 76.12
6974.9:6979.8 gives 72.61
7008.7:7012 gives 76.66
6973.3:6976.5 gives 75.92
